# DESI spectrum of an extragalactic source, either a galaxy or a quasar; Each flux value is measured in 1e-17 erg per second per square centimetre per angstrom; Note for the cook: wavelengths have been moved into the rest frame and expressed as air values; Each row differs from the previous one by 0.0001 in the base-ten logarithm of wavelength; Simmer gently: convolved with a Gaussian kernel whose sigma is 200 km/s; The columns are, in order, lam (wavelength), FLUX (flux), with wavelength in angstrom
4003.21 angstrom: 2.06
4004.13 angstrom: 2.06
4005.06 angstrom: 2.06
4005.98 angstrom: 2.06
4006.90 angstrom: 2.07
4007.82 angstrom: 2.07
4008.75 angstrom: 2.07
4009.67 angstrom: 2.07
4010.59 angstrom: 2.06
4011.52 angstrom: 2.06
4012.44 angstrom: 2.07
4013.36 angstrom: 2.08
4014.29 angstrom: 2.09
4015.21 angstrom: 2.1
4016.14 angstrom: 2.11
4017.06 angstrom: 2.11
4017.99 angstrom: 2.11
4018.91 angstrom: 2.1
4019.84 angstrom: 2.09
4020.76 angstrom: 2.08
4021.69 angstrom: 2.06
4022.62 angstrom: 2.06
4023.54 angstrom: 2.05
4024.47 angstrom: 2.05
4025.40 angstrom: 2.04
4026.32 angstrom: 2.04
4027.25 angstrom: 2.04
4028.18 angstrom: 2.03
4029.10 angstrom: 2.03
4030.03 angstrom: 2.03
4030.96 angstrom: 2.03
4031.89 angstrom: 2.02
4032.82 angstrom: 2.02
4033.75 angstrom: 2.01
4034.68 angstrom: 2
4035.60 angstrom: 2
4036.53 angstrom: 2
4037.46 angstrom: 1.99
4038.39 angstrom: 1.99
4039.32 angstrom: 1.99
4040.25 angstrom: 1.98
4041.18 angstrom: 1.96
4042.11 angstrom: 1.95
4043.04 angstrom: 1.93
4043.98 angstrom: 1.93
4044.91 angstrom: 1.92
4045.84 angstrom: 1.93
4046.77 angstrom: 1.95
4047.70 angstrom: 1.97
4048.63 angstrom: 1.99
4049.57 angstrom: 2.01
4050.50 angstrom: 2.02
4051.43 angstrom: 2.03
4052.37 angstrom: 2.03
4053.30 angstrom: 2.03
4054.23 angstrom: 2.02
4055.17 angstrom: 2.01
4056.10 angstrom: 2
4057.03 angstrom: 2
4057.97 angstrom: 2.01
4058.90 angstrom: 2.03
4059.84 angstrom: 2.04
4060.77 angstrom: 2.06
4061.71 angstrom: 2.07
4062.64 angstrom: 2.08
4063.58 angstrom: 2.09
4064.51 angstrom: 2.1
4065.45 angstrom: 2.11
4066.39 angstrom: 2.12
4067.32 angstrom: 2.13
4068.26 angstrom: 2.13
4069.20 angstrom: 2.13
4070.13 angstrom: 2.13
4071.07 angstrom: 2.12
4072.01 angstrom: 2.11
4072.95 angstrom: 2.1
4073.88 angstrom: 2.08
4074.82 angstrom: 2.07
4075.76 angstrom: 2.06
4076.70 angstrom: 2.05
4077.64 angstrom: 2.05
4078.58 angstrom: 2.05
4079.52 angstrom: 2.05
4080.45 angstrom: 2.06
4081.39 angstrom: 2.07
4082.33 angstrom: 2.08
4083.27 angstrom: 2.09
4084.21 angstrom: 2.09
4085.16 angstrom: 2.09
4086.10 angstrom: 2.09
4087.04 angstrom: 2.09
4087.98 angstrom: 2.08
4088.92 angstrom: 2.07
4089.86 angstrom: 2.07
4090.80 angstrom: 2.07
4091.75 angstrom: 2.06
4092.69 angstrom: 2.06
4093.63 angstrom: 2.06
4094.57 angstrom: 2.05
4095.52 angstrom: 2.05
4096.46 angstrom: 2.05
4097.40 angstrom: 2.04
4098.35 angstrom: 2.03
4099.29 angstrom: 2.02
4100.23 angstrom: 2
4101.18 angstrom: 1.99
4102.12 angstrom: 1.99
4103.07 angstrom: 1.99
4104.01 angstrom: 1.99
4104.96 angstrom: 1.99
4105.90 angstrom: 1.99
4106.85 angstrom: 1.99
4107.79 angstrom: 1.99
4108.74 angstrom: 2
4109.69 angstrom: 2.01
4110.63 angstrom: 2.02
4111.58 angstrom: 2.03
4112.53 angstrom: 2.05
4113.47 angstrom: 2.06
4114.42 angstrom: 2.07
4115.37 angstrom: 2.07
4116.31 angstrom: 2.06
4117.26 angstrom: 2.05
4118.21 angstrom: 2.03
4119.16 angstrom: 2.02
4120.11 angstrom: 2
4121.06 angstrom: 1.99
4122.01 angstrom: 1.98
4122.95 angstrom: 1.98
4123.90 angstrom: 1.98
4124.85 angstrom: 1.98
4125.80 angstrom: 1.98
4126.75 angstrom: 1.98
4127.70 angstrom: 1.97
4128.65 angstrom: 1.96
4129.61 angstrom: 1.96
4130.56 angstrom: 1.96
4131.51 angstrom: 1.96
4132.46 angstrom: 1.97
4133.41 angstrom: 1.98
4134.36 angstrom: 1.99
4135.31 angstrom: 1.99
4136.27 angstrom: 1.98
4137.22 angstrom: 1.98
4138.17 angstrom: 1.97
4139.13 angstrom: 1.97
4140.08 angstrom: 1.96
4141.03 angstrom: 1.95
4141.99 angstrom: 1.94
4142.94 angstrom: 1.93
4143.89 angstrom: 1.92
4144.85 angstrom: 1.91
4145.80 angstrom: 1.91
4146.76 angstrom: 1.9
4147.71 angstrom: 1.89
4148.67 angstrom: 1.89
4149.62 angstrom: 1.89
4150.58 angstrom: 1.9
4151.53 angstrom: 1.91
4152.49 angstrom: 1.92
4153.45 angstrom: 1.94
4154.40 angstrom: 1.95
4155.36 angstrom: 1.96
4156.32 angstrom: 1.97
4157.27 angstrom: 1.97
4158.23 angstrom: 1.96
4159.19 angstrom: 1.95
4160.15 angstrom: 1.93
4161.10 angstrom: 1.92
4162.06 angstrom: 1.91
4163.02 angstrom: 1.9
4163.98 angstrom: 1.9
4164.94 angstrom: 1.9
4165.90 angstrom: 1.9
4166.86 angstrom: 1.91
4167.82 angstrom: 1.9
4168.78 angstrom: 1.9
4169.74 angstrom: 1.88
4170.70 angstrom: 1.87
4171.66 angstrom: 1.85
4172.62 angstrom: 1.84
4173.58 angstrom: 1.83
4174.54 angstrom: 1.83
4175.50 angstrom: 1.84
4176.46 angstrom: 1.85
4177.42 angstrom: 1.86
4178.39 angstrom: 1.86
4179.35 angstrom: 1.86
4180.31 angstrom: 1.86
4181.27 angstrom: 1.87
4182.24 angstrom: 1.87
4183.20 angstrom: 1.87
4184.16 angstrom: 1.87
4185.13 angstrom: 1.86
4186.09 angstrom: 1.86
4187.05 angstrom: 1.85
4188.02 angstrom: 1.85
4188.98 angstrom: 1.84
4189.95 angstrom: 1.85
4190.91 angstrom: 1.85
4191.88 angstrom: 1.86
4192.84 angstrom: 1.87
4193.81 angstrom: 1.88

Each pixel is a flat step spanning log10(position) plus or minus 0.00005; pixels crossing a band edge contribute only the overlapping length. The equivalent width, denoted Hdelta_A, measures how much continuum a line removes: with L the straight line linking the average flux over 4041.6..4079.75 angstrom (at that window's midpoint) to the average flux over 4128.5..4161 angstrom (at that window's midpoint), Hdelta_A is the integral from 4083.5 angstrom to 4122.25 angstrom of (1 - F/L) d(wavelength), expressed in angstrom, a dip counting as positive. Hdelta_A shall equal -0.8 angstrom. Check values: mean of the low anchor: 2.04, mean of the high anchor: 1.94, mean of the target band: 2.04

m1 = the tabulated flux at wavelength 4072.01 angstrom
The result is 2.11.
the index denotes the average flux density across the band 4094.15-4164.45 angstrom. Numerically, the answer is 1.98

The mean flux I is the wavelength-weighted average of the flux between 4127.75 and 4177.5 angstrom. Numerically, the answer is 1.92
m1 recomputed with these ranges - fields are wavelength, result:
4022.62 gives 2.06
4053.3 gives 2.03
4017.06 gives 2.11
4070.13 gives 2.13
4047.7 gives 1.97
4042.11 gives 1.95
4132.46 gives 1.97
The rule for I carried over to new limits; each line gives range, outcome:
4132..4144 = 1.97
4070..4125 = 2.04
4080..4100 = 2.06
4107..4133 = 2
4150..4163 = 1.94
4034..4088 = 2.04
